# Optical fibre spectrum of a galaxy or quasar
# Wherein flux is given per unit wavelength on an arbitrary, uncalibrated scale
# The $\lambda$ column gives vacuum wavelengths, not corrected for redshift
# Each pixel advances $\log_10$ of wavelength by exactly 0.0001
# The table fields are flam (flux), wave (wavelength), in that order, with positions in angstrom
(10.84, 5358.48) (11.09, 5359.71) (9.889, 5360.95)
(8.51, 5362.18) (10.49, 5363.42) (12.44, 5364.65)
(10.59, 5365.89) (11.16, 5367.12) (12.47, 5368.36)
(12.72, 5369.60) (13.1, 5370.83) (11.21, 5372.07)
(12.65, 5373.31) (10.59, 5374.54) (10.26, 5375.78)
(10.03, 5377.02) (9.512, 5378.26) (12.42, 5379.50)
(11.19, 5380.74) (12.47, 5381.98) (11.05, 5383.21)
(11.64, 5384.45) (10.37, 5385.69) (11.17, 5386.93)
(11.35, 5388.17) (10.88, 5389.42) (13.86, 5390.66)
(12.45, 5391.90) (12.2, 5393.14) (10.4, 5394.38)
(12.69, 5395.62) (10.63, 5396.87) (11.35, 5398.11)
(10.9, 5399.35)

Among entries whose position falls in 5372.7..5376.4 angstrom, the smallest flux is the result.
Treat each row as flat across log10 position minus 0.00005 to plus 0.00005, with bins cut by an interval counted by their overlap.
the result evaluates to 10.26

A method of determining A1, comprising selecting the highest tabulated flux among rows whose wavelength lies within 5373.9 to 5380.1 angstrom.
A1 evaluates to 12.42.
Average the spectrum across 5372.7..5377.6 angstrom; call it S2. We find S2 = 10.9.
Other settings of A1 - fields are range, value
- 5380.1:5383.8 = 12.47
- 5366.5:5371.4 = 13.1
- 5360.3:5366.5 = 12.44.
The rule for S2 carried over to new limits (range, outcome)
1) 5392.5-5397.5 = 11.5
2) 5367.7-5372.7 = 12.3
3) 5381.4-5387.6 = 11.4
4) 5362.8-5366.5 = 11.2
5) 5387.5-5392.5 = 12.1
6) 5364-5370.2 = 11.9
